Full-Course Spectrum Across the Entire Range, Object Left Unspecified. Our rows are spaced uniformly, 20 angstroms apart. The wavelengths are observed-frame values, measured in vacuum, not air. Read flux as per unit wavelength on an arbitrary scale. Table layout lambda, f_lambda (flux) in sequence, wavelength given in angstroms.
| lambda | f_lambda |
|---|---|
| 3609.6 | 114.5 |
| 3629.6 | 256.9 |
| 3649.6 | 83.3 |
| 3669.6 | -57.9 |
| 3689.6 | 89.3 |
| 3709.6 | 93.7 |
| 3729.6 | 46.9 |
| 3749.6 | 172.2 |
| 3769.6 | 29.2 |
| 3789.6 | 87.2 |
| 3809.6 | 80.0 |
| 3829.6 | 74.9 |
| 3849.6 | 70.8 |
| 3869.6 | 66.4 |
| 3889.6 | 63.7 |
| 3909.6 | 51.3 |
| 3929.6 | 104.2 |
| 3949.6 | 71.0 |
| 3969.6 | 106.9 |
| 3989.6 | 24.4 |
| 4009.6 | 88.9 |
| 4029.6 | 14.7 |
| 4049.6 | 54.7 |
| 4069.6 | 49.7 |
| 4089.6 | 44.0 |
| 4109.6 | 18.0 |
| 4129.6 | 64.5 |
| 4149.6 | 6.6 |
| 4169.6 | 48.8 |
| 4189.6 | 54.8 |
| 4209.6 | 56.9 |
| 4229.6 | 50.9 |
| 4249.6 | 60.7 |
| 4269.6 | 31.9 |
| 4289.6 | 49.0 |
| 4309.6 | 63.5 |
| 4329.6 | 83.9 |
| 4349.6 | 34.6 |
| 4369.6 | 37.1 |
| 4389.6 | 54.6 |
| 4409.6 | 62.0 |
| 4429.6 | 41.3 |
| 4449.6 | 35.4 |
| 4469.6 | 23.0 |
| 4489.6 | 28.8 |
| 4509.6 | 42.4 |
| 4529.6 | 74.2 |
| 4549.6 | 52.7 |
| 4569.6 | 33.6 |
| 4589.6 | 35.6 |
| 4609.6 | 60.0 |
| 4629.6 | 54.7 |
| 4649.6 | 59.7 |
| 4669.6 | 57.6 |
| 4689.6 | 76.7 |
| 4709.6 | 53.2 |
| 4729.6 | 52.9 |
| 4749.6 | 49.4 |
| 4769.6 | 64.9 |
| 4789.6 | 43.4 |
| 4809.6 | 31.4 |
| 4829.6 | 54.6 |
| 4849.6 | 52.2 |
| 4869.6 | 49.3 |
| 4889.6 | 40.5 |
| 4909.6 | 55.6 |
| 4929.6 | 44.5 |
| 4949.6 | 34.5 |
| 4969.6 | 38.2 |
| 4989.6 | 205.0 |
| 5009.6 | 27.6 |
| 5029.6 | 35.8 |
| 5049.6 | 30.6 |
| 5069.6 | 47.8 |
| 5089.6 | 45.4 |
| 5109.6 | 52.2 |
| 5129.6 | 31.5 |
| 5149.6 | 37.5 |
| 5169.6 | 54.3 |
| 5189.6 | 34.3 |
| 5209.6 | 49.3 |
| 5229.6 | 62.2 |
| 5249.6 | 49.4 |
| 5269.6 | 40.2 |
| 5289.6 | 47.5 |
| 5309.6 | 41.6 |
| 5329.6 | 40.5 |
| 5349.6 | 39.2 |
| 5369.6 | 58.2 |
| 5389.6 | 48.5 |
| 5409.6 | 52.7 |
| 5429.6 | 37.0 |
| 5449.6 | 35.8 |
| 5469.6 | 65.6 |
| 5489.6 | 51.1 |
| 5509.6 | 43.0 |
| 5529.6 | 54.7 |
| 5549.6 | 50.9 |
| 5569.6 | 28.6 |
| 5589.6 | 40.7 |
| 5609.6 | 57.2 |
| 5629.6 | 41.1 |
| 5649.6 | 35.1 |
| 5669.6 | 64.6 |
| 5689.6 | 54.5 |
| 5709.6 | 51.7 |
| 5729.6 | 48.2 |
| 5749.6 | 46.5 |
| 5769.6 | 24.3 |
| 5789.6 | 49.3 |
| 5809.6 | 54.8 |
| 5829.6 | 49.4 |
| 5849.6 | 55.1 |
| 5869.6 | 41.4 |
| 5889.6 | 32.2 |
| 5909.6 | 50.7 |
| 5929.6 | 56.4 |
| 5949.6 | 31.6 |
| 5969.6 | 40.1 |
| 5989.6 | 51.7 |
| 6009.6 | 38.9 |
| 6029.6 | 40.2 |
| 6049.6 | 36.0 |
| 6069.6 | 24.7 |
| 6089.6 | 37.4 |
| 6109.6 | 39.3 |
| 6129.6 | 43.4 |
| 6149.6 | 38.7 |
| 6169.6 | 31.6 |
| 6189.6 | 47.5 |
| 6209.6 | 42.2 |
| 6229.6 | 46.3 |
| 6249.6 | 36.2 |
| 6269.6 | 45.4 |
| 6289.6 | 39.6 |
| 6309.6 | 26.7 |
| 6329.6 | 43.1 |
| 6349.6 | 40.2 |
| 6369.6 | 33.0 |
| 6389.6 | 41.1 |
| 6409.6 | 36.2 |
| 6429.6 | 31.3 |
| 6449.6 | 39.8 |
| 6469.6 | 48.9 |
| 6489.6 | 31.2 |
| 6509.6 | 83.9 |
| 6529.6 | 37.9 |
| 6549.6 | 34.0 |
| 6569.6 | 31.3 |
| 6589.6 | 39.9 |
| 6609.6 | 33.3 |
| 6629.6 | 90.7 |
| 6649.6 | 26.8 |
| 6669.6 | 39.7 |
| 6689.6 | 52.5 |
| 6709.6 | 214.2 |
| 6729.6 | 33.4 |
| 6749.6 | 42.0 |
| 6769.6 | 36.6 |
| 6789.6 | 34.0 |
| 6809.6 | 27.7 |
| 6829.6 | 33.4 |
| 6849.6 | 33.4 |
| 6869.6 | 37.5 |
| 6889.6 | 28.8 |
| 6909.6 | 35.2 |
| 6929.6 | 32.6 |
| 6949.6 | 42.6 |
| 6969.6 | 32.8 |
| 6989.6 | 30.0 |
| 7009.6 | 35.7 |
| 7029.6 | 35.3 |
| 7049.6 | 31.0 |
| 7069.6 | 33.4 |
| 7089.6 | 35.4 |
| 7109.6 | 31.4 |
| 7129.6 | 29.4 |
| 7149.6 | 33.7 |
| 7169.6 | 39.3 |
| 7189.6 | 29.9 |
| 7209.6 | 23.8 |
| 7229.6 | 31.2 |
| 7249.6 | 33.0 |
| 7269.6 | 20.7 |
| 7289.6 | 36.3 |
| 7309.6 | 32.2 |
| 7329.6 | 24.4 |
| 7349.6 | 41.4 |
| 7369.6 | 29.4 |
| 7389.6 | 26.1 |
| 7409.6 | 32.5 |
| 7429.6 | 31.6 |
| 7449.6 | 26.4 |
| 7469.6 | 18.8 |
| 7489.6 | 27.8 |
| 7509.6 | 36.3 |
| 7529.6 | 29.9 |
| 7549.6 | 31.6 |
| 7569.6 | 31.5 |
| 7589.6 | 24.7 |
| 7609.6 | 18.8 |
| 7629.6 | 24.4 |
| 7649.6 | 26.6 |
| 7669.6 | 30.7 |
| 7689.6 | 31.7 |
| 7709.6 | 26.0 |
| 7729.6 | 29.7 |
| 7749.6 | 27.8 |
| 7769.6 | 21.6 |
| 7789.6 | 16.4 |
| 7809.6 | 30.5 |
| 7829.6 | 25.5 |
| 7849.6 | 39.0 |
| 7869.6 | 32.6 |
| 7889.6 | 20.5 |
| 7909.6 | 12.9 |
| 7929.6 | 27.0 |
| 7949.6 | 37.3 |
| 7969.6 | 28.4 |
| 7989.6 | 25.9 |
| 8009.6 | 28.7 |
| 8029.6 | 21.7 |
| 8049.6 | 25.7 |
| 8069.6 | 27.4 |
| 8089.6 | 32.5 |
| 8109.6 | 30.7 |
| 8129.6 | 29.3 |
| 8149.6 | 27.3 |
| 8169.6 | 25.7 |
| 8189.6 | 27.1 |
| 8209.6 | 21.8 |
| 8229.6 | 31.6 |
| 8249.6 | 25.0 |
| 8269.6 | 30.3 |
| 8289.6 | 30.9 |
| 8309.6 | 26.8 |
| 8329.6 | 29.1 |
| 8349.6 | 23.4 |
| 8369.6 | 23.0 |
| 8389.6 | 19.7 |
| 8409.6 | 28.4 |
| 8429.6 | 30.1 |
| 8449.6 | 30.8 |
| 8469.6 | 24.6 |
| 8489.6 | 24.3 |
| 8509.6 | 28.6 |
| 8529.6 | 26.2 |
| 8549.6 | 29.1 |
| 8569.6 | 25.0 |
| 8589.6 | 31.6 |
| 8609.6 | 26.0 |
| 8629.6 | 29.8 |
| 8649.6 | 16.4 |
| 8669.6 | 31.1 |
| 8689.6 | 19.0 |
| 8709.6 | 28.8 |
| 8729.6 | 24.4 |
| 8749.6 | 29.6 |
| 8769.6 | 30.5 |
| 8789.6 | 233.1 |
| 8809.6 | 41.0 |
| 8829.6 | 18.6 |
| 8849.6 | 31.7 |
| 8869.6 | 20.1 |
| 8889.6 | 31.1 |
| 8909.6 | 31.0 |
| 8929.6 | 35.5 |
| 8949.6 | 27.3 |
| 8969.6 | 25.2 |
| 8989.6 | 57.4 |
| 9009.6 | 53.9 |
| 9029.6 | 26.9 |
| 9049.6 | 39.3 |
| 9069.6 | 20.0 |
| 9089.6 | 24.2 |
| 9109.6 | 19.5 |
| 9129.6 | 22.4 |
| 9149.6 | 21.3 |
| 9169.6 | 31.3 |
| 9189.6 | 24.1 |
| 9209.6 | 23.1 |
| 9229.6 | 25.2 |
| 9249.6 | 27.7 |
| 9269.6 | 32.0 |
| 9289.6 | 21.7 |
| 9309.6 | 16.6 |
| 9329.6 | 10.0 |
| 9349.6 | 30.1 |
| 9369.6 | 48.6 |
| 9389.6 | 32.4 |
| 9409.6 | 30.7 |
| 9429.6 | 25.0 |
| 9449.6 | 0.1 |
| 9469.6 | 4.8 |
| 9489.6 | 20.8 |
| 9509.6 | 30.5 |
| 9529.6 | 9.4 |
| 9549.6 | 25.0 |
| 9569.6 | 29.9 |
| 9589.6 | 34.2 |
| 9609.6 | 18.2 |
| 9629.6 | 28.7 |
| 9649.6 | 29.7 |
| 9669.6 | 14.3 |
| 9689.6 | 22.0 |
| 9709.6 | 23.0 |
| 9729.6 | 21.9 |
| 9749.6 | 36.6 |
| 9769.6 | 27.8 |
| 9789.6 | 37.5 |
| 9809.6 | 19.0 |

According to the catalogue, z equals 0.34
